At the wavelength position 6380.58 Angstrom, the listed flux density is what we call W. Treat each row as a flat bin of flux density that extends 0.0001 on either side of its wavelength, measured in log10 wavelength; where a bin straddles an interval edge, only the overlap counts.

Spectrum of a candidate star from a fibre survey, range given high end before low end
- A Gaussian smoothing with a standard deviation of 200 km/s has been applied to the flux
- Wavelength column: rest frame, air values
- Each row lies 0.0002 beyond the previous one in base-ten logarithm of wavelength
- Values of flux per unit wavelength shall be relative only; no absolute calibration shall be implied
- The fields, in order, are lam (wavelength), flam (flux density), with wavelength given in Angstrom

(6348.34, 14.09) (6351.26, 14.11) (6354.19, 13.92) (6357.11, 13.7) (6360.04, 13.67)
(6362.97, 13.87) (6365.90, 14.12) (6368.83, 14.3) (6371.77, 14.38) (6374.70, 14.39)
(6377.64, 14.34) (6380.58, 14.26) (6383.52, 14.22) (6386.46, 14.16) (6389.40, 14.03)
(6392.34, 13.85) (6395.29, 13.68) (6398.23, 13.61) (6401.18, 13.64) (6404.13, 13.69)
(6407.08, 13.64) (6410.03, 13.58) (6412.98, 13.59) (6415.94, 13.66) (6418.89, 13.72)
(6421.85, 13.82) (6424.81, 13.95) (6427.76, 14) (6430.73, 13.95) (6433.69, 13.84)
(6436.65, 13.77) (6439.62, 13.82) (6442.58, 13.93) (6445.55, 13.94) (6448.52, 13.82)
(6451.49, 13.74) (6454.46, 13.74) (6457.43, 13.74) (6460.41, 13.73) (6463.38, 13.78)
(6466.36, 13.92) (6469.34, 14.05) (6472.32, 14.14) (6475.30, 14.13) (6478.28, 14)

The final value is 14.26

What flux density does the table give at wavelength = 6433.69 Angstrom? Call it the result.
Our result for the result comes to 13.84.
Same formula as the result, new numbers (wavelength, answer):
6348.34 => 14.09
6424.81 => 13.95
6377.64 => 14.34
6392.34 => 13.85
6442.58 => 13.93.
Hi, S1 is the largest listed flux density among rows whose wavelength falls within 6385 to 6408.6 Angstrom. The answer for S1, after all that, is 14.16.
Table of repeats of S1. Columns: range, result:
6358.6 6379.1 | 14.39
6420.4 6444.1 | 14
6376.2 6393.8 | 14.34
